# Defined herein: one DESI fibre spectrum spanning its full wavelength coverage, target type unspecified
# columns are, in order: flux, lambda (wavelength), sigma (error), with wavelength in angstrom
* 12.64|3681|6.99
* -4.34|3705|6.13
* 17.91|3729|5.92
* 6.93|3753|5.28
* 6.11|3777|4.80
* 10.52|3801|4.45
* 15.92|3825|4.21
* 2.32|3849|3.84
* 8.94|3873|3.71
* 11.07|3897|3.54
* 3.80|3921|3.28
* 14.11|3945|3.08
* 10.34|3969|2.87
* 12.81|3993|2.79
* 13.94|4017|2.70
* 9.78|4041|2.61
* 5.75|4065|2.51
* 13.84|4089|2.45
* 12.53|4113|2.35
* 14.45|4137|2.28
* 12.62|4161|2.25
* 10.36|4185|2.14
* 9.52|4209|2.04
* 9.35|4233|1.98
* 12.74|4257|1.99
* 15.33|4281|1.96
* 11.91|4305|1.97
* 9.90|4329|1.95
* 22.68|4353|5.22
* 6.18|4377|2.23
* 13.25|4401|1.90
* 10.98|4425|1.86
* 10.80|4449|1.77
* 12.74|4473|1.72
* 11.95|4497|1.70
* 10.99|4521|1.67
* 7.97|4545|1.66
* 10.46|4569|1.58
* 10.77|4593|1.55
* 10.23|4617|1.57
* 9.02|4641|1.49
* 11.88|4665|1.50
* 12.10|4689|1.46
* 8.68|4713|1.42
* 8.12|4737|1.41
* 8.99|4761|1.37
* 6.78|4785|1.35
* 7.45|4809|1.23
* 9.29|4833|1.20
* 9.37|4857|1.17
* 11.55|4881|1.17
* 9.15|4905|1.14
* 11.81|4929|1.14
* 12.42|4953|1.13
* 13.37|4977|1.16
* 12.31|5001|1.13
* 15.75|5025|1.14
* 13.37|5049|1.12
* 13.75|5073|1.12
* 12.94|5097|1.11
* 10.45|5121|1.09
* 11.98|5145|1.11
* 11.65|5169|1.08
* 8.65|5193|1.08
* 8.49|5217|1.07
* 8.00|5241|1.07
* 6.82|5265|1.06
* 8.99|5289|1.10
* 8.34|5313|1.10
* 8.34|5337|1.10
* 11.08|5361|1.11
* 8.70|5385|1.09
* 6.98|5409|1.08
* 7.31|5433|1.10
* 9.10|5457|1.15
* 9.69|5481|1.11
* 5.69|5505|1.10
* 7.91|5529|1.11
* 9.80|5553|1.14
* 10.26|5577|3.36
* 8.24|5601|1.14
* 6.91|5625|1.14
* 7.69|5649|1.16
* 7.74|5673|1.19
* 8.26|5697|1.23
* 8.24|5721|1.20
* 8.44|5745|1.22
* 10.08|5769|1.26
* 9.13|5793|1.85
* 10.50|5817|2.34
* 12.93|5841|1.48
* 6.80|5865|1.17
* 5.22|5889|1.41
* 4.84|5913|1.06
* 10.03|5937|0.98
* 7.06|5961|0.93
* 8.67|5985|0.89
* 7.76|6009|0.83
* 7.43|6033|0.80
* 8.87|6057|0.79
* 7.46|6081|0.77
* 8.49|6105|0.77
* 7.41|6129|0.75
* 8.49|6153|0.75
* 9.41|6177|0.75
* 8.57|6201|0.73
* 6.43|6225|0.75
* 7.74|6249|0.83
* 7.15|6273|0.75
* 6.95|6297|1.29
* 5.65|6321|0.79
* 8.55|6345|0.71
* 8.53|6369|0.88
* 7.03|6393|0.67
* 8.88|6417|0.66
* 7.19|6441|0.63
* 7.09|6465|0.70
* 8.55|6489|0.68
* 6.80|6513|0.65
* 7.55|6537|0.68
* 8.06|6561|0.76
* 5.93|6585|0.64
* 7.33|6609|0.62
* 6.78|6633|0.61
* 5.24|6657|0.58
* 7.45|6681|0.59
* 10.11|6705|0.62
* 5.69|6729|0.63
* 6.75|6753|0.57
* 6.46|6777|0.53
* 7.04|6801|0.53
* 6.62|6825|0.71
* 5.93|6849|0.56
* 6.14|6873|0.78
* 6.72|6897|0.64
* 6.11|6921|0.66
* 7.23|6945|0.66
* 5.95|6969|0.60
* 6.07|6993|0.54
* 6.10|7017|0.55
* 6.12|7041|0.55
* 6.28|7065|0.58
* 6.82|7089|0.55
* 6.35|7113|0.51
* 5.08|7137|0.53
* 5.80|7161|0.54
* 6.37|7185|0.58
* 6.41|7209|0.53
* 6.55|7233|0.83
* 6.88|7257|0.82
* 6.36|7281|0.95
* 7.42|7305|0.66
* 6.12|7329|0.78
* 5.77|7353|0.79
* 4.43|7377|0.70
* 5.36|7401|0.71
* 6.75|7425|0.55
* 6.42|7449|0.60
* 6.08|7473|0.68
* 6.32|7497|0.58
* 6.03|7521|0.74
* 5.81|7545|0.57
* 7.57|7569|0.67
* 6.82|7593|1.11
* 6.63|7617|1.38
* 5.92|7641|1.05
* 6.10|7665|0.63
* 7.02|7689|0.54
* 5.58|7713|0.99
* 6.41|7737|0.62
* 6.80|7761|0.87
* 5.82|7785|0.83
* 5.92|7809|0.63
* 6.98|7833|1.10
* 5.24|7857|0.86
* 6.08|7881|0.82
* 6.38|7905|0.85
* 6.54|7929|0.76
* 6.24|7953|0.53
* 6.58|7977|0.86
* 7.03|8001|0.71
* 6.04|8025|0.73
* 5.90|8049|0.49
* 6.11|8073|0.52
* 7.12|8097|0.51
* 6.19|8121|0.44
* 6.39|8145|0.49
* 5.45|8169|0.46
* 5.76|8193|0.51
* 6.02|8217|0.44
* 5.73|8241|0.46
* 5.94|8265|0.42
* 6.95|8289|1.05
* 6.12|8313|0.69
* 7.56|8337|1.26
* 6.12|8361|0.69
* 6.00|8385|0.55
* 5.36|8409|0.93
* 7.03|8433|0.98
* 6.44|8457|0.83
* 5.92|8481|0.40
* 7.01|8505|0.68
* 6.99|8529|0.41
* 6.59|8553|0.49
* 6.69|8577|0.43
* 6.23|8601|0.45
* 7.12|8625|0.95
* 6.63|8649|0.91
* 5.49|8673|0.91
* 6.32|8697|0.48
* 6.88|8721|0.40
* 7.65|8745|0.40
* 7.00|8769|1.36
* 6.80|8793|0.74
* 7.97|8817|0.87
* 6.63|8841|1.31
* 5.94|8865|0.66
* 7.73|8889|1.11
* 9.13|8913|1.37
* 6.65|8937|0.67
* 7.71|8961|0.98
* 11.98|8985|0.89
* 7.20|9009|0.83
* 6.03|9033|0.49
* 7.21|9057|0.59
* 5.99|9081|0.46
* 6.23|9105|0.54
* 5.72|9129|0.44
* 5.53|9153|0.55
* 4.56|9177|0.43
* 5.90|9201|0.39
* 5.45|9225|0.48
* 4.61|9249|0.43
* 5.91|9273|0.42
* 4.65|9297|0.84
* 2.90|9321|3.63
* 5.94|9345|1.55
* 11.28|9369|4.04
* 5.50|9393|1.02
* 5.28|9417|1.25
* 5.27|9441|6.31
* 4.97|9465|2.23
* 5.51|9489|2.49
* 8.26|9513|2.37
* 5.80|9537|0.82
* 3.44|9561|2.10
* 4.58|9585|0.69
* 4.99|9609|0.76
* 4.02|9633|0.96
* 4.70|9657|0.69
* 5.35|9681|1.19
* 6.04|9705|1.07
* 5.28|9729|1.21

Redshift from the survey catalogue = 0.80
